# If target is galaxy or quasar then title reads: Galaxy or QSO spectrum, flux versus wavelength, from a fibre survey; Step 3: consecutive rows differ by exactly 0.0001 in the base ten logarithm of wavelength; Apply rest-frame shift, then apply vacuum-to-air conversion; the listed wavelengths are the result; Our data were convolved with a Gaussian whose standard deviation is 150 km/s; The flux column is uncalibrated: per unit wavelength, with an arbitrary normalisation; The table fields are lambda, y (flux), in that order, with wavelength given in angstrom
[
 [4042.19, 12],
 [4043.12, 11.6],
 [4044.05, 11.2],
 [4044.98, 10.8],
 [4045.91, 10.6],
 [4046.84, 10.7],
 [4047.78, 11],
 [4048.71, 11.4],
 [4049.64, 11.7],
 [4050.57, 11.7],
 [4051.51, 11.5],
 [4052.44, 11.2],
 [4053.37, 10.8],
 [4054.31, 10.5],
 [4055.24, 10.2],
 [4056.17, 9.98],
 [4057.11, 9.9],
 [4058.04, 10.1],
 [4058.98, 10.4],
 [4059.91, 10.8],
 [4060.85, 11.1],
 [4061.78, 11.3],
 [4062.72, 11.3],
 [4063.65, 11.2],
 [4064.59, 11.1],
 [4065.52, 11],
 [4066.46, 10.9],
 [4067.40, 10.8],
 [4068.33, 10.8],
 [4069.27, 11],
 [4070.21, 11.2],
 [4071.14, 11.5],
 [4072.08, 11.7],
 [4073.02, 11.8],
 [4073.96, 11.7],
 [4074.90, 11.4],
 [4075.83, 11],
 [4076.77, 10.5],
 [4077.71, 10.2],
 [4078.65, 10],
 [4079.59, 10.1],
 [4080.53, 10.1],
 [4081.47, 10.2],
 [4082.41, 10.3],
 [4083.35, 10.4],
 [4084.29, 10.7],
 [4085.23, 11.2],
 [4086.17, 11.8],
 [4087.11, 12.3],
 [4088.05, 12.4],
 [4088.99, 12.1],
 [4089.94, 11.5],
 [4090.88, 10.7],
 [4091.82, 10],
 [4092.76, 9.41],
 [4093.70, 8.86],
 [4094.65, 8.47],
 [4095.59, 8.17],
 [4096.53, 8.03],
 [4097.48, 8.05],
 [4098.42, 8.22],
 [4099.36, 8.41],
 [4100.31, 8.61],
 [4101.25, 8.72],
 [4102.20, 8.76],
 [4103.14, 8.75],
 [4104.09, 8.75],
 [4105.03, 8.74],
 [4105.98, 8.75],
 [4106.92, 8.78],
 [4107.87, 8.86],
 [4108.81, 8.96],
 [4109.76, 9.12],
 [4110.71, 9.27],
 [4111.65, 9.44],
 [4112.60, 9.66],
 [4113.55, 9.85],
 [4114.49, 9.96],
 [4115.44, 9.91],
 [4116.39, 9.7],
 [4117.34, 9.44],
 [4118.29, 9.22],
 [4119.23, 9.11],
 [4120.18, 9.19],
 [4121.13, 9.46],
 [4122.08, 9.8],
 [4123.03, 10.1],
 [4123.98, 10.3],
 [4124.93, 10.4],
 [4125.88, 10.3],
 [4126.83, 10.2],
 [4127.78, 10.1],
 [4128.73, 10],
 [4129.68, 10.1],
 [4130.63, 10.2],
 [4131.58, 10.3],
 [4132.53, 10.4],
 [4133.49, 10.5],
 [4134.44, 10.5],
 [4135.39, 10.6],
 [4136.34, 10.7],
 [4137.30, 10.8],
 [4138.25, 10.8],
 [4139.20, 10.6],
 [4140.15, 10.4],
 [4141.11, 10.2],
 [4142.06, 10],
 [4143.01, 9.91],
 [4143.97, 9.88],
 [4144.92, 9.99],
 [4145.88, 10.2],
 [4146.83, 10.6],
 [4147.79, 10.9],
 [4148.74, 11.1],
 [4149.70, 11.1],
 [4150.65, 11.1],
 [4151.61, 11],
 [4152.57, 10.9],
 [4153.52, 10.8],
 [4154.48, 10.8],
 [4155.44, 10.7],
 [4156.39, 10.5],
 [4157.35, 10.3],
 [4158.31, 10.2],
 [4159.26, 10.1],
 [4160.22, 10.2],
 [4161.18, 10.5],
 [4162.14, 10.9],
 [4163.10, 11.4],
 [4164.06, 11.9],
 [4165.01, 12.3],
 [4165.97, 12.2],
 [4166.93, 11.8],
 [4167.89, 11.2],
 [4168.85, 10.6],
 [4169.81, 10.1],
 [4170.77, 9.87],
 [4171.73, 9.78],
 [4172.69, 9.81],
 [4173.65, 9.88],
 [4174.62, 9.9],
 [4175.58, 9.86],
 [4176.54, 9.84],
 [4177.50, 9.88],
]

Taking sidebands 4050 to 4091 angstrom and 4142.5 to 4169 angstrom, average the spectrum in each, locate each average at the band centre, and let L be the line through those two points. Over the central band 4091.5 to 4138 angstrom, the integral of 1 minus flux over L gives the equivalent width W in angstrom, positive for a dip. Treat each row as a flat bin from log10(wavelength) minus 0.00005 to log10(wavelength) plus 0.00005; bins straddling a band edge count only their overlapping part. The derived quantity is 6.05 angstrom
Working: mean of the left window 11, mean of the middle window 9.47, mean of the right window 10.8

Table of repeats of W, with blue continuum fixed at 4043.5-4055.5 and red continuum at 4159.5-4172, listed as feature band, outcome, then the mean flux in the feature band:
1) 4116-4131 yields 1.6 angstrom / 9.85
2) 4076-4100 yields 2.0 angstrom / 10.1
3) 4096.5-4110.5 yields 3.0 angstrom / 8.66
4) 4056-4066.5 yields 0.2 angstrom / 10.8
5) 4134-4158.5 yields 1.0 angstrom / 10.6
